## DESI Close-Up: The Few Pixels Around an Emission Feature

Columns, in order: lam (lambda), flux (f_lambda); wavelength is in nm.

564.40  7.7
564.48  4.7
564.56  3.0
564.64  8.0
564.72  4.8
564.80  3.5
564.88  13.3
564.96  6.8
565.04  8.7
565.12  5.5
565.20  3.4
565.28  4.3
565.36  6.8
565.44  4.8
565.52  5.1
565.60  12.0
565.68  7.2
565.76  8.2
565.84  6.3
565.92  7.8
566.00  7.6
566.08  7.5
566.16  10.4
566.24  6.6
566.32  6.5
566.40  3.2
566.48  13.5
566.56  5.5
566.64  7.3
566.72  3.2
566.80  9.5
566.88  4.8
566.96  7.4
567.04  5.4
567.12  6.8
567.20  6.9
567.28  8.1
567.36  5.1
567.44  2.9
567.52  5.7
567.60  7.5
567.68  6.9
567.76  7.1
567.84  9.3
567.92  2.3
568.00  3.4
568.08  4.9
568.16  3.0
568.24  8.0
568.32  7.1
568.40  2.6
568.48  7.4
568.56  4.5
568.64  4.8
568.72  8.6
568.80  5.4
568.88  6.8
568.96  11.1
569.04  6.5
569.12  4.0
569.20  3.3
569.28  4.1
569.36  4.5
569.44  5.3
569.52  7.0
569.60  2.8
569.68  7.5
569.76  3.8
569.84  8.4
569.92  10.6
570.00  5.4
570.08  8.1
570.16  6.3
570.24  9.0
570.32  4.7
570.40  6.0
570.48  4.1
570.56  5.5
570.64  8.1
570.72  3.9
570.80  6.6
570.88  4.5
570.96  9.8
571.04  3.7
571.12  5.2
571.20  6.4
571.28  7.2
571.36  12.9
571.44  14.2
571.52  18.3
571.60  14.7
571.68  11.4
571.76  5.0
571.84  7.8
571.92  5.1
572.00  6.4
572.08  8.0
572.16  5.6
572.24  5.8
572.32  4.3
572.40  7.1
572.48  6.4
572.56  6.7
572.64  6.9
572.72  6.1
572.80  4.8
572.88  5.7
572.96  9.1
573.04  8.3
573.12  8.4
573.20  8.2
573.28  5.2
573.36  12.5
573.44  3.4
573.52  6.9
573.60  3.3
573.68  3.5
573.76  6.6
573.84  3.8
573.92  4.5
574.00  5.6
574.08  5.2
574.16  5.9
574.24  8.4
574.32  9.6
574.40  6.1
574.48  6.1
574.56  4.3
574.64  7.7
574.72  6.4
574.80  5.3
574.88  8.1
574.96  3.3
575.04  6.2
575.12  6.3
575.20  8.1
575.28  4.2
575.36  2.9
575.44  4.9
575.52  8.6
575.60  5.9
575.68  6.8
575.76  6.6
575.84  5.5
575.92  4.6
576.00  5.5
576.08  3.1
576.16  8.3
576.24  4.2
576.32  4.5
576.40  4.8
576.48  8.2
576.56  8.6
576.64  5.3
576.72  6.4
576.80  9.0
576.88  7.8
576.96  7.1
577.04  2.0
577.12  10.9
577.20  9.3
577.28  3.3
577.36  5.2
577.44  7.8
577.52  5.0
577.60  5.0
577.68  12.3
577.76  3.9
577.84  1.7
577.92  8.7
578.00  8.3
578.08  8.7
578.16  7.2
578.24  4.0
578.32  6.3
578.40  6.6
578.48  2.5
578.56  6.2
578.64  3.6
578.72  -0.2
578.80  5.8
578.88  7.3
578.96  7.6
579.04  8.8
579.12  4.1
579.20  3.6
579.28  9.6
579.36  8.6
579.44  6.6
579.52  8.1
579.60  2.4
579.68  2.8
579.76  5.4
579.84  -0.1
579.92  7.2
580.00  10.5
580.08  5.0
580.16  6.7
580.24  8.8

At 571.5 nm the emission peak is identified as [O III]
